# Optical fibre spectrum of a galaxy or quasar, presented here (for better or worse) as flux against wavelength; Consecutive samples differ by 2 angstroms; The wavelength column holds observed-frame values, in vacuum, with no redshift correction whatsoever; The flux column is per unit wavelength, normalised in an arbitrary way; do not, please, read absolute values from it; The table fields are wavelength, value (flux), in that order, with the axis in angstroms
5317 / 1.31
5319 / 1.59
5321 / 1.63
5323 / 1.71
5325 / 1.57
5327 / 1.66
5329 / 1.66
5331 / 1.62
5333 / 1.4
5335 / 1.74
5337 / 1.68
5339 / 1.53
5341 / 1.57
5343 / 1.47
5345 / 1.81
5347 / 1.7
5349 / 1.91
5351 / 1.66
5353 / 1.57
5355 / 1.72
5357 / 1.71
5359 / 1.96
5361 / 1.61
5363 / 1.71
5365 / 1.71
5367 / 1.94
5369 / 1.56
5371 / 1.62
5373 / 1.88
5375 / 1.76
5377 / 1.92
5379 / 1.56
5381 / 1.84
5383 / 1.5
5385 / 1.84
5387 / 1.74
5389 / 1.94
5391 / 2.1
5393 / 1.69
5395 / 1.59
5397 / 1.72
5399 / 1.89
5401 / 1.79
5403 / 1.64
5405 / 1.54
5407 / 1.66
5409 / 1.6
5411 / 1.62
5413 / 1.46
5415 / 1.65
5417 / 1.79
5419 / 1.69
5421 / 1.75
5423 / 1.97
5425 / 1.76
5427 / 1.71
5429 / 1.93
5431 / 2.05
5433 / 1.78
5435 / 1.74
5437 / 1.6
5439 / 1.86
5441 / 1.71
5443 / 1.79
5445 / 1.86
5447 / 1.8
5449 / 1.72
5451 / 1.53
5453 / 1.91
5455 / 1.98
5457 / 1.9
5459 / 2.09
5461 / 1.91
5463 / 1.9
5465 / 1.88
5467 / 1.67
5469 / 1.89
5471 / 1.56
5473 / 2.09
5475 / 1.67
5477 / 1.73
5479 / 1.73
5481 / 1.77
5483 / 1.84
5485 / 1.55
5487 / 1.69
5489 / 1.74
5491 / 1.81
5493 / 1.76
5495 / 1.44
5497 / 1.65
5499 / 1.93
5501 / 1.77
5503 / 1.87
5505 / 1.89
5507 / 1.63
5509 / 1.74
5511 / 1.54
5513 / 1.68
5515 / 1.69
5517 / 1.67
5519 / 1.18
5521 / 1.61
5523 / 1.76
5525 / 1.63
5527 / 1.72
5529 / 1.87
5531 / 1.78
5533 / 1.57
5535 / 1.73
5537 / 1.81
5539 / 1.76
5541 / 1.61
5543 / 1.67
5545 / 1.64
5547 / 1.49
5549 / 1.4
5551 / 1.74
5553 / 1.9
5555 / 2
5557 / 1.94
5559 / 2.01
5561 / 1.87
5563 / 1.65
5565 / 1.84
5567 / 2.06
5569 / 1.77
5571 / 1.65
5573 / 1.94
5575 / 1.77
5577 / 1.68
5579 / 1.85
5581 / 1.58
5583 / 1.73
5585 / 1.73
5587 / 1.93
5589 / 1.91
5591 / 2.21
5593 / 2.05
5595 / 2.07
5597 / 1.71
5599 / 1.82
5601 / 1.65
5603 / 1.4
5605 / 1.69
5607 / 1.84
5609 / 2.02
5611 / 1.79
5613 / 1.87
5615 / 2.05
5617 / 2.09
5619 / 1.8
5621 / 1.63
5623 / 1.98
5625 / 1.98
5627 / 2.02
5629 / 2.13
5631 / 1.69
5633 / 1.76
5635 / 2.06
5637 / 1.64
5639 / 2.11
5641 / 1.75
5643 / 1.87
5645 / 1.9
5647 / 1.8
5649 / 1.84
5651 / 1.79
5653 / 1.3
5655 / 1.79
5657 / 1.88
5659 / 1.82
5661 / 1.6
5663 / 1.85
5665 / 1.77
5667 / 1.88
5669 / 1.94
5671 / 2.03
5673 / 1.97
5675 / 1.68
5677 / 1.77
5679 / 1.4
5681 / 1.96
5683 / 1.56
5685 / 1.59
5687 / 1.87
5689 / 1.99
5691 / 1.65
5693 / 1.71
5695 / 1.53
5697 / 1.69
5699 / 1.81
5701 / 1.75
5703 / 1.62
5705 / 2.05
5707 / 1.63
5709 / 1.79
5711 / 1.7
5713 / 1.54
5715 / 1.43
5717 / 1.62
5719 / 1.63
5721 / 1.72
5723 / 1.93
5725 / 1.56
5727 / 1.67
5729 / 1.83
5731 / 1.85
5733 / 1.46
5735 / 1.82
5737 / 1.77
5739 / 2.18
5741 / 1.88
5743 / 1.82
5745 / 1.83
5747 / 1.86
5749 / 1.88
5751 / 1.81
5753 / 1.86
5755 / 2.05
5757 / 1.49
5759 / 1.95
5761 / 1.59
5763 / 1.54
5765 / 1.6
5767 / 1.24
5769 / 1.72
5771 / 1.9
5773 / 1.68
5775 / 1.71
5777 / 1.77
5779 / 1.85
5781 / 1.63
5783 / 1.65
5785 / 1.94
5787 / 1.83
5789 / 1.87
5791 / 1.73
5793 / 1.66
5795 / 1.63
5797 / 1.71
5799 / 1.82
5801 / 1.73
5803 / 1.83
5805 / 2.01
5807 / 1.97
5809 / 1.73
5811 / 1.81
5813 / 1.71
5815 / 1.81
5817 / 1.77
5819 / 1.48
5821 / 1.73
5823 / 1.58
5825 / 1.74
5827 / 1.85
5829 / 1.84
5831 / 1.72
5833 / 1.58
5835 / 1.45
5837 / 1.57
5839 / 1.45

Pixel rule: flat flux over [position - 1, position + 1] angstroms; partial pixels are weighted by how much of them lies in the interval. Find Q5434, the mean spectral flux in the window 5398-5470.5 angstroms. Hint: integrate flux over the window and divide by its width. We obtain 1.78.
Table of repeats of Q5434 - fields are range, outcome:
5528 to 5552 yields 1.67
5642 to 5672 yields 1.8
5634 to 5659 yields 1.81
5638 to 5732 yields 1.75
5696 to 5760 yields 1.77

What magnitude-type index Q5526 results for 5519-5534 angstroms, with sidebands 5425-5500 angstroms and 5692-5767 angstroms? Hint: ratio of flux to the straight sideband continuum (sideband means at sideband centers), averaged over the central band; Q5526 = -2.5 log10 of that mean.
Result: 0.07 mag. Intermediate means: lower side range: 1.79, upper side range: 1.74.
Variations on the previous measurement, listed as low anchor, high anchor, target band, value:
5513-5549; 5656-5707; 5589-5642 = -0.10 mag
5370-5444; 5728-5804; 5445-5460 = -0.06 mag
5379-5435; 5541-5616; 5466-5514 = 0.02 mag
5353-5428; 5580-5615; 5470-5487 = 0.02 mag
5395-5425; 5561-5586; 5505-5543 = 0.05 mag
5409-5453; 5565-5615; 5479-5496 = 0.05 mag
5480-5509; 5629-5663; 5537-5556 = 0.04 mag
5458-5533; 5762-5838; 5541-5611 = -0.04 mag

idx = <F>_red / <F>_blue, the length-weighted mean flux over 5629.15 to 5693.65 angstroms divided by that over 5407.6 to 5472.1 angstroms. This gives 1.0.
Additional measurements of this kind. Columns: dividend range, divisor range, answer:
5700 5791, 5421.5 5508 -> 0.97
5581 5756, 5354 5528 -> 1.03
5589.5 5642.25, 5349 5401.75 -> 1.07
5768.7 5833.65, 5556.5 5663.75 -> 0.96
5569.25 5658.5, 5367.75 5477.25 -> 1.04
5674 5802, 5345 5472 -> 0.98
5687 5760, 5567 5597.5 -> 0.95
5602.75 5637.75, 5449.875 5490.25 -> 1.04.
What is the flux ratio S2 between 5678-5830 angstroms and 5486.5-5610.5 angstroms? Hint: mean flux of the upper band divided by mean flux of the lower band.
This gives 1.0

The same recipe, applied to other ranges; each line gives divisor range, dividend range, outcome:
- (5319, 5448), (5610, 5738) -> 1.04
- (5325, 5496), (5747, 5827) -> 1.00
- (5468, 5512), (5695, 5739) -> 0.99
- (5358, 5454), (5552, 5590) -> 1.05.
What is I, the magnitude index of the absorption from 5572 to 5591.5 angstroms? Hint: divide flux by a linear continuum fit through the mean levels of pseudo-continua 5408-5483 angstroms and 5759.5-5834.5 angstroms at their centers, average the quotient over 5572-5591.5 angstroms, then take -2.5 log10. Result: -0.036 mag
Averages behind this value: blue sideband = 1.79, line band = 1.82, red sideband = 1.73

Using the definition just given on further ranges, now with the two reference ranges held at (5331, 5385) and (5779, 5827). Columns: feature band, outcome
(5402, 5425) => 0.02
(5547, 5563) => -0.05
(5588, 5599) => -0.14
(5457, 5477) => -0.08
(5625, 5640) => -0.11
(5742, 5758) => -0.04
